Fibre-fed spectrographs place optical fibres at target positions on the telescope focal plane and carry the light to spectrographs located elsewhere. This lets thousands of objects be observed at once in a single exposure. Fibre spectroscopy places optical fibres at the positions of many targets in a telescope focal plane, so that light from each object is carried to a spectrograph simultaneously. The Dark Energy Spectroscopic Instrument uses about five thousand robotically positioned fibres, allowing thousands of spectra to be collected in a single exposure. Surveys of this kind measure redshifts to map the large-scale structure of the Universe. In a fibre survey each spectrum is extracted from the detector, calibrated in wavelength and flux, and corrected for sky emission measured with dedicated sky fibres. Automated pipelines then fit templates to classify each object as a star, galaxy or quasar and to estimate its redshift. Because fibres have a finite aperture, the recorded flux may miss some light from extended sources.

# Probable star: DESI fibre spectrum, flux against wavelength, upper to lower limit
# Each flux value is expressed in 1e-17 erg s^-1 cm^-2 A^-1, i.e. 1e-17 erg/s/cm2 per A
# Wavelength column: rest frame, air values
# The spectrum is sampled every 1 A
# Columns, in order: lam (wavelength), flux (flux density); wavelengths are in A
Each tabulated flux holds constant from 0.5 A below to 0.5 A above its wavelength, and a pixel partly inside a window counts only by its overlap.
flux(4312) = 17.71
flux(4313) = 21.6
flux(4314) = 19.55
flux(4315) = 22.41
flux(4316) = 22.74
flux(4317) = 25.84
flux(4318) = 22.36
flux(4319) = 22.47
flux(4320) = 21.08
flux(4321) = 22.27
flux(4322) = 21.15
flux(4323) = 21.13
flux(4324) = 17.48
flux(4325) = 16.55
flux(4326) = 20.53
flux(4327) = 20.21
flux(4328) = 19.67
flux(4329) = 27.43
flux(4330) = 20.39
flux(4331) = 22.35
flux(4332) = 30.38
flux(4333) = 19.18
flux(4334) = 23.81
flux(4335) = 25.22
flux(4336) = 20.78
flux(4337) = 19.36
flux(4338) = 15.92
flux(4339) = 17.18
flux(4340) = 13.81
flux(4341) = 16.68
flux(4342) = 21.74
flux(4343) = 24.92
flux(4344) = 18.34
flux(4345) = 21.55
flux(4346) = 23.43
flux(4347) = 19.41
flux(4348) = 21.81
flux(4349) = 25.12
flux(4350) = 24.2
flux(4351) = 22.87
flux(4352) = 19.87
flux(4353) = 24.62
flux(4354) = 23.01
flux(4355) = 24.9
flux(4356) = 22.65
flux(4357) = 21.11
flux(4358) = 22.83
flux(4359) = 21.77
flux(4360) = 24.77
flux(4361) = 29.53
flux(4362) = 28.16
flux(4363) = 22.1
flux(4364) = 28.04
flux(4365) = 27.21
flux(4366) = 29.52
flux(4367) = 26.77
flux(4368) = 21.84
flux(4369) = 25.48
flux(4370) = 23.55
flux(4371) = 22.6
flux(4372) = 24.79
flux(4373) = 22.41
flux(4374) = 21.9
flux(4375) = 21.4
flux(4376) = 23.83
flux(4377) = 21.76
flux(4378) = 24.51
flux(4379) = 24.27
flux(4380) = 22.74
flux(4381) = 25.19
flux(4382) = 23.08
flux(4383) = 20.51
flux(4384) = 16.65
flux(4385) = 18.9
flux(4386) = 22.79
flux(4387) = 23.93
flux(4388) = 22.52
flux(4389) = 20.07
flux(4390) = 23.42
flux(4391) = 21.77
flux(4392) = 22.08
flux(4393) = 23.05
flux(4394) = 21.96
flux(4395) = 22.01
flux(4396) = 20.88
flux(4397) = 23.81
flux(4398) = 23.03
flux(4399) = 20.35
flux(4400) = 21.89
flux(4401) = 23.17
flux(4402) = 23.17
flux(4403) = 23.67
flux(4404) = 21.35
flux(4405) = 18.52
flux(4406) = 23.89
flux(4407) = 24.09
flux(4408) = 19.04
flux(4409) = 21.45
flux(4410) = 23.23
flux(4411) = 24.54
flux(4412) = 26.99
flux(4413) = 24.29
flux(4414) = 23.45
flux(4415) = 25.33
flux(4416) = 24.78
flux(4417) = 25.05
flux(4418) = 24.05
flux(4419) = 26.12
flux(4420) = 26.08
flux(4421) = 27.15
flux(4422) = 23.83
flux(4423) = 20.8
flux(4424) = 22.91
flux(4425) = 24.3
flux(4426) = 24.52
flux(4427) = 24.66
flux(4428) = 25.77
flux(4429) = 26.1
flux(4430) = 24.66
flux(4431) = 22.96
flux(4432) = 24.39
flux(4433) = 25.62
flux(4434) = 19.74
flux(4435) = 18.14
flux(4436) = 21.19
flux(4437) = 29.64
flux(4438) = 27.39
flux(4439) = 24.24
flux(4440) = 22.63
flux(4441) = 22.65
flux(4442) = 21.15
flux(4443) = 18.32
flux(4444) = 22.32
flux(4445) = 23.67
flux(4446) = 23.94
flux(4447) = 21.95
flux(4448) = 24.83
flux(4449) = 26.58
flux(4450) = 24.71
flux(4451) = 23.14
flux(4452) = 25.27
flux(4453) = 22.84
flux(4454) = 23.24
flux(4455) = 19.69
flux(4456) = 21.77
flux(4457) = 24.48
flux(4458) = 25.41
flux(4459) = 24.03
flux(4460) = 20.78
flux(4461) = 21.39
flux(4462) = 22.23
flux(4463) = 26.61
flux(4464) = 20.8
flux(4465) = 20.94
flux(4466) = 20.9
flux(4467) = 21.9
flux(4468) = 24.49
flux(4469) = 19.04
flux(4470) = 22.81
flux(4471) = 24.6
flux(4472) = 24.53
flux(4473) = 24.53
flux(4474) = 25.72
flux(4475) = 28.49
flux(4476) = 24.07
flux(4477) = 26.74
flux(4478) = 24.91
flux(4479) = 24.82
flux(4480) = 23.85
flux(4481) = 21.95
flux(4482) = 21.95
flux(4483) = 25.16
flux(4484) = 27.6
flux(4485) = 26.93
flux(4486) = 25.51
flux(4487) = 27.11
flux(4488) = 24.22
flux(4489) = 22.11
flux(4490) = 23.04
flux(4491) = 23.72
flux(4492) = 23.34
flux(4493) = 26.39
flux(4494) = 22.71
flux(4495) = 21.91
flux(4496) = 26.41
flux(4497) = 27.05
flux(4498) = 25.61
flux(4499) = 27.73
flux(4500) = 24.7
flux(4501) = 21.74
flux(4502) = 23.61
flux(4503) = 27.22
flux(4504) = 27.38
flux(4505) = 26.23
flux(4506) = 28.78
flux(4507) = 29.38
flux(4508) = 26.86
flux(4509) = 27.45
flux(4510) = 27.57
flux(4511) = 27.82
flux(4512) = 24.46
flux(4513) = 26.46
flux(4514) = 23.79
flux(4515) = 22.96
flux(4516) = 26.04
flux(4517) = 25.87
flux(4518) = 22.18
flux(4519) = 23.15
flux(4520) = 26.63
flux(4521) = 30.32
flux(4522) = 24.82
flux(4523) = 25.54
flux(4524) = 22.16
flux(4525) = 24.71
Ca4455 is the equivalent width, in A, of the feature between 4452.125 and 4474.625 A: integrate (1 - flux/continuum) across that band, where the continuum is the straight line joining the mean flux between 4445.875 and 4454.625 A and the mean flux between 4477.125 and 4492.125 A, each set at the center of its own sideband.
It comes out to 1.18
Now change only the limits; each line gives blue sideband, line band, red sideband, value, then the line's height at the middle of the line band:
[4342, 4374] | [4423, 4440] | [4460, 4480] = -0.2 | 23.7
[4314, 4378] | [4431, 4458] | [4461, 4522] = 0.9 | 24.1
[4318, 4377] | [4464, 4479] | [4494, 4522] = 0.8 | 25.1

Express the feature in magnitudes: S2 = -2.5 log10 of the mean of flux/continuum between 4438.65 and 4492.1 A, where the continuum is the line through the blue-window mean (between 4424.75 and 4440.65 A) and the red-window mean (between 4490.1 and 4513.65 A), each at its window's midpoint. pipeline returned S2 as 0.06 mag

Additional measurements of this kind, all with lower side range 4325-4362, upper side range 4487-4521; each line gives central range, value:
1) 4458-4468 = 0.10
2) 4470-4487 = -0.01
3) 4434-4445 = 0.06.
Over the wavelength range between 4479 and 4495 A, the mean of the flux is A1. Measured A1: 24.3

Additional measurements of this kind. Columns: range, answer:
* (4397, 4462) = 23.4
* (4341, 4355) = 22.3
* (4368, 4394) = 22.5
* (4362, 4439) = 23.4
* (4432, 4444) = 22.8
